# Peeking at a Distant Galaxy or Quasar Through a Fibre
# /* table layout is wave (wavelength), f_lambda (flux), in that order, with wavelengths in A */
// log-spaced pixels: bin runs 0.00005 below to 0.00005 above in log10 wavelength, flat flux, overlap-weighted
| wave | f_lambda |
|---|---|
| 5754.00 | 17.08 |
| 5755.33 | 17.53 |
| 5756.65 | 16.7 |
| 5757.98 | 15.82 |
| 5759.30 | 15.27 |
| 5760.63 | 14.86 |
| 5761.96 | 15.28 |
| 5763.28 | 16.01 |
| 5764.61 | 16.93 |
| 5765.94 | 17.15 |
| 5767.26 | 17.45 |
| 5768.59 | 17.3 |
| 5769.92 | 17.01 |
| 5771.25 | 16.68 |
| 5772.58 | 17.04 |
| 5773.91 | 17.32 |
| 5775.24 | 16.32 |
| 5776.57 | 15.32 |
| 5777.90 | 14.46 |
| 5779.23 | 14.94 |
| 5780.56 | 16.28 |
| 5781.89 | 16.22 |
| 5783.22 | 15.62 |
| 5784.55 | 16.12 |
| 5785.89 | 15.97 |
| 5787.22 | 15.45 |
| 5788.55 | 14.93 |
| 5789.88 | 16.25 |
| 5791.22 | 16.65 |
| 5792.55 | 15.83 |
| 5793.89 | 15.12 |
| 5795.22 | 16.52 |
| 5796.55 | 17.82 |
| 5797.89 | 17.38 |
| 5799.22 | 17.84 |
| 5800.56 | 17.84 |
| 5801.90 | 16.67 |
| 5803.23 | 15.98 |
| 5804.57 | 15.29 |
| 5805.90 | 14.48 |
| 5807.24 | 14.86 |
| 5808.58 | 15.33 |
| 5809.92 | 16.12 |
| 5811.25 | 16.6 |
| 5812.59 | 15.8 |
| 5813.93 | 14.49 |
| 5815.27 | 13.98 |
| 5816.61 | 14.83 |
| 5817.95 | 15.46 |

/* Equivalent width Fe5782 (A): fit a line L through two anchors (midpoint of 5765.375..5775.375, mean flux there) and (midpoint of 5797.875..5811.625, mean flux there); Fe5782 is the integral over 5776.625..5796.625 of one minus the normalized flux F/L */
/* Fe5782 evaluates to 1.0 A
